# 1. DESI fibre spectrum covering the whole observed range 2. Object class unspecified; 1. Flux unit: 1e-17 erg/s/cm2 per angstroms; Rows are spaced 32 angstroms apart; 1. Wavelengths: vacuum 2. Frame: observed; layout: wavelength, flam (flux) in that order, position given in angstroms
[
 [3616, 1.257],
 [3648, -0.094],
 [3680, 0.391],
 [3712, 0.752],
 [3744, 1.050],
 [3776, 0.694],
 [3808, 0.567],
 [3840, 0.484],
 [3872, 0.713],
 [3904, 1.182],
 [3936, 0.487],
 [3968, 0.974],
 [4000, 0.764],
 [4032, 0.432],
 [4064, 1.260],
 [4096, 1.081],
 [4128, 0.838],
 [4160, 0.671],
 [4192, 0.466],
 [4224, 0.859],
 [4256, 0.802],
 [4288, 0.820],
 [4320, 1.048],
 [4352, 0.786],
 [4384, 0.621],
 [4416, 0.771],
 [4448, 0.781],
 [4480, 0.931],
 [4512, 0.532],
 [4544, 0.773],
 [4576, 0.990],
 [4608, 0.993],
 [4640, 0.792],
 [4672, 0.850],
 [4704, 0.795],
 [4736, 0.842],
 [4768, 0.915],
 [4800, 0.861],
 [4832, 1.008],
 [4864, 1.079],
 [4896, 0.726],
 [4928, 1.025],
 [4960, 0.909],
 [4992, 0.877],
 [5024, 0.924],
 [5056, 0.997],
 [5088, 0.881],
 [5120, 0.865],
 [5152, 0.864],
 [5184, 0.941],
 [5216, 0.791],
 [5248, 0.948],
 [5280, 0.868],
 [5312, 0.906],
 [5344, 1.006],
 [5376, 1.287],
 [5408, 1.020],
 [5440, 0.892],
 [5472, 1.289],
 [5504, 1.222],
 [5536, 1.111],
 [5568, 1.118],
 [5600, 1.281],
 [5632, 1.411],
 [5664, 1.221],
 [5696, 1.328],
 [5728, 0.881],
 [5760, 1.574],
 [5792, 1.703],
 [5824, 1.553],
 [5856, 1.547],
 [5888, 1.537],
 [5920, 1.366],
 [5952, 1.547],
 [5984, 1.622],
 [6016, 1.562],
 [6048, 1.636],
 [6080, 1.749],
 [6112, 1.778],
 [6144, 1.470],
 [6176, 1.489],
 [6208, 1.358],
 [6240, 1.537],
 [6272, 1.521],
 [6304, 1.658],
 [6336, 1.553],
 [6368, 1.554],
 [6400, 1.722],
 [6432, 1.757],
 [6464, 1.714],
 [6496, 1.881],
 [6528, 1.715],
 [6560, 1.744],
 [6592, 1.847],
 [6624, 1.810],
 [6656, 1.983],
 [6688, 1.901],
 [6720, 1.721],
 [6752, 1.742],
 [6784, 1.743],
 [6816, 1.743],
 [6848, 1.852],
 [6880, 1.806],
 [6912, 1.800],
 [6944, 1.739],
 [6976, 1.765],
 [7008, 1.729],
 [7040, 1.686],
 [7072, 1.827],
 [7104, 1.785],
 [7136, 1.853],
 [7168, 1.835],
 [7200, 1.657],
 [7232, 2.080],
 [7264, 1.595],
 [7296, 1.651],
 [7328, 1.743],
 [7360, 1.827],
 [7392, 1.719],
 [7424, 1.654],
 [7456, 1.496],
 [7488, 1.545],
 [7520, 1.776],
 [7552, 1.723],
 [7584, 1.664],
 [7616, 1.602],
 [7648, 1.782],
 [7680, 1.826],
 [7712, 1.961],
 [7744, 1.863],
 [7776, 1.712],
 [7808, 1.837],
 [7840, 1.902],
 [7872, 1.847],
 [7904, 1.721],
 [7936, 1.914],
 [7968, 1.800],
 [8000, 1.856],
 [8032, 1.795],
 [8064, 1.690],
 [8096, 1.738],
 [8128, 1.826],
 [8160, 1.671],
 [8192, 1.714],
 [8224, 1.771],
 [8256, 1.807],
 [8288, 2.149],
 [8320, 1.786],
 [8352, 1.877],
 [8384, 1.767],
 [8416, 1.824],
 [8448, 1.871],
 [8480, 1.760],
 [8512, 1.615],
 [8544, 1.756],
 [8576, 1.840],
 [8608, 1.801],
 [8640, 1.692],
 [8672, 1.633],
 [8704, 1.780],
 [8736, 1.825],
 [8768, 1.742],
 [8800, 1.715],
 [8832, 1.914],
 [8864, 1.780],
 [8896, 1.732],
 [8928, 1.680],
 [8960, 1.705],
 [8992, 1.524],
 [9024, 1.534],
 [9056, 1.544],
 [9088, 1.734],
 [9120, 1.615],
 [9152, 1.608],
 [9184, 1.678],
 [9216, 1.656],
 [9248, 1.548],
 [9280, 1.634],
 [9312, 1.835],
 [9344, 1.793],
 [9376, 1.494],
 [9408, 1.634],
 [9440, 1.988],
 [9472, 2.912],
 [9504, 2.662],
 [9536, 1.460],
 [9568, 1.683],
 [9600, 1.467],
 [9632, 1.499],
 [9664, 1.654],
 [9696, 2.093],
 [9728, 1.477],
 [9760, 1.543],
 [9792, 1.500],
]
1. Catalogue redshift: 0.442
